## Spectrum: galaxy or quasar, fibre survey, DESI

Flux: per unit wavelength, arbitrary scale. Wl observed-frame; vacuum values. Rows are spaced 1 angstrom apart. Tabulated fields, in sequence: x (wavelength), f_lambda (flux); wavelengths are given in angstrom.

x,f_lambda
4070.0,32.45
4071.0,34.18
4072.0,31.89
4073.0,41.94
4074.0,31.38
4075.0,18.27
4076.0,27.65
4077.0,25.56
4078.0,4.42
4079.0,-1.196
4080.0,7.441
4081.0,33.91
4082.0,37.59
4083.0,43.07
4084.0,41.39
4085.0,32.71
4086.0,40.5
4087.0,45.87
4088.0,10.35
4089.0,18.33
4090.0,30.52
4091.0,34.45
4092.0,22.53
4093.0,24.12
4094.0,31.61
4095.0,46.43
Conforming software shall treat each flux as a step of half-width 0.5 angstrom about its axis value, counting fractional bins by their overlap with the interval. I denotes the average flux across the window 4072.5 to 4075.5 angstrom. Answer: 30.5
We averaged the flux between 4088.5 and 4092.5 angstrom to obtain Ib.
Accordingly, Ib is 26.5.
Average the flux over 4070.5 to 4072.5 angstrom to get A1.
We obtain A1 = 33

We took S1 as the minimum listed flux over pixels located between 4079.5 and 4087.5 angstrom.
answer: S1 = 7.441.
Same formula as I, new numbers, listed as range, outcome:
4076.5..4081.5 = 14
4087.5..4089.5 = 14.3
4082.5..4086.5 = 39.4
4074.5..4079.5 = 14.9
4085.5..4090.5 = 29.1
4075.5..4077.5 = 26.6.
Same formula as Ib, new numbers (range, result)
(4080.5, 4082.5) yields 35.8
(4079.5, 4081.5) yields 20.7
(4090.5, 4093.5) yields 27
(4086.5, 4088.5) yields 28.1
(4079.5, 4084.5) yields 32.7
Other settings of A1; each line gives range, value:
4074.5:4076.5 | 23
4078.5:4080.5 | 3.12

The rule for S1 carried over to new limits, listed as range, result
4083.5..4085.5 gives 32.71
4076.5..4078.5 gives 4.42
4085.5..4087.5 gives 40.5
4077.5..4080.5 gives -1.196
